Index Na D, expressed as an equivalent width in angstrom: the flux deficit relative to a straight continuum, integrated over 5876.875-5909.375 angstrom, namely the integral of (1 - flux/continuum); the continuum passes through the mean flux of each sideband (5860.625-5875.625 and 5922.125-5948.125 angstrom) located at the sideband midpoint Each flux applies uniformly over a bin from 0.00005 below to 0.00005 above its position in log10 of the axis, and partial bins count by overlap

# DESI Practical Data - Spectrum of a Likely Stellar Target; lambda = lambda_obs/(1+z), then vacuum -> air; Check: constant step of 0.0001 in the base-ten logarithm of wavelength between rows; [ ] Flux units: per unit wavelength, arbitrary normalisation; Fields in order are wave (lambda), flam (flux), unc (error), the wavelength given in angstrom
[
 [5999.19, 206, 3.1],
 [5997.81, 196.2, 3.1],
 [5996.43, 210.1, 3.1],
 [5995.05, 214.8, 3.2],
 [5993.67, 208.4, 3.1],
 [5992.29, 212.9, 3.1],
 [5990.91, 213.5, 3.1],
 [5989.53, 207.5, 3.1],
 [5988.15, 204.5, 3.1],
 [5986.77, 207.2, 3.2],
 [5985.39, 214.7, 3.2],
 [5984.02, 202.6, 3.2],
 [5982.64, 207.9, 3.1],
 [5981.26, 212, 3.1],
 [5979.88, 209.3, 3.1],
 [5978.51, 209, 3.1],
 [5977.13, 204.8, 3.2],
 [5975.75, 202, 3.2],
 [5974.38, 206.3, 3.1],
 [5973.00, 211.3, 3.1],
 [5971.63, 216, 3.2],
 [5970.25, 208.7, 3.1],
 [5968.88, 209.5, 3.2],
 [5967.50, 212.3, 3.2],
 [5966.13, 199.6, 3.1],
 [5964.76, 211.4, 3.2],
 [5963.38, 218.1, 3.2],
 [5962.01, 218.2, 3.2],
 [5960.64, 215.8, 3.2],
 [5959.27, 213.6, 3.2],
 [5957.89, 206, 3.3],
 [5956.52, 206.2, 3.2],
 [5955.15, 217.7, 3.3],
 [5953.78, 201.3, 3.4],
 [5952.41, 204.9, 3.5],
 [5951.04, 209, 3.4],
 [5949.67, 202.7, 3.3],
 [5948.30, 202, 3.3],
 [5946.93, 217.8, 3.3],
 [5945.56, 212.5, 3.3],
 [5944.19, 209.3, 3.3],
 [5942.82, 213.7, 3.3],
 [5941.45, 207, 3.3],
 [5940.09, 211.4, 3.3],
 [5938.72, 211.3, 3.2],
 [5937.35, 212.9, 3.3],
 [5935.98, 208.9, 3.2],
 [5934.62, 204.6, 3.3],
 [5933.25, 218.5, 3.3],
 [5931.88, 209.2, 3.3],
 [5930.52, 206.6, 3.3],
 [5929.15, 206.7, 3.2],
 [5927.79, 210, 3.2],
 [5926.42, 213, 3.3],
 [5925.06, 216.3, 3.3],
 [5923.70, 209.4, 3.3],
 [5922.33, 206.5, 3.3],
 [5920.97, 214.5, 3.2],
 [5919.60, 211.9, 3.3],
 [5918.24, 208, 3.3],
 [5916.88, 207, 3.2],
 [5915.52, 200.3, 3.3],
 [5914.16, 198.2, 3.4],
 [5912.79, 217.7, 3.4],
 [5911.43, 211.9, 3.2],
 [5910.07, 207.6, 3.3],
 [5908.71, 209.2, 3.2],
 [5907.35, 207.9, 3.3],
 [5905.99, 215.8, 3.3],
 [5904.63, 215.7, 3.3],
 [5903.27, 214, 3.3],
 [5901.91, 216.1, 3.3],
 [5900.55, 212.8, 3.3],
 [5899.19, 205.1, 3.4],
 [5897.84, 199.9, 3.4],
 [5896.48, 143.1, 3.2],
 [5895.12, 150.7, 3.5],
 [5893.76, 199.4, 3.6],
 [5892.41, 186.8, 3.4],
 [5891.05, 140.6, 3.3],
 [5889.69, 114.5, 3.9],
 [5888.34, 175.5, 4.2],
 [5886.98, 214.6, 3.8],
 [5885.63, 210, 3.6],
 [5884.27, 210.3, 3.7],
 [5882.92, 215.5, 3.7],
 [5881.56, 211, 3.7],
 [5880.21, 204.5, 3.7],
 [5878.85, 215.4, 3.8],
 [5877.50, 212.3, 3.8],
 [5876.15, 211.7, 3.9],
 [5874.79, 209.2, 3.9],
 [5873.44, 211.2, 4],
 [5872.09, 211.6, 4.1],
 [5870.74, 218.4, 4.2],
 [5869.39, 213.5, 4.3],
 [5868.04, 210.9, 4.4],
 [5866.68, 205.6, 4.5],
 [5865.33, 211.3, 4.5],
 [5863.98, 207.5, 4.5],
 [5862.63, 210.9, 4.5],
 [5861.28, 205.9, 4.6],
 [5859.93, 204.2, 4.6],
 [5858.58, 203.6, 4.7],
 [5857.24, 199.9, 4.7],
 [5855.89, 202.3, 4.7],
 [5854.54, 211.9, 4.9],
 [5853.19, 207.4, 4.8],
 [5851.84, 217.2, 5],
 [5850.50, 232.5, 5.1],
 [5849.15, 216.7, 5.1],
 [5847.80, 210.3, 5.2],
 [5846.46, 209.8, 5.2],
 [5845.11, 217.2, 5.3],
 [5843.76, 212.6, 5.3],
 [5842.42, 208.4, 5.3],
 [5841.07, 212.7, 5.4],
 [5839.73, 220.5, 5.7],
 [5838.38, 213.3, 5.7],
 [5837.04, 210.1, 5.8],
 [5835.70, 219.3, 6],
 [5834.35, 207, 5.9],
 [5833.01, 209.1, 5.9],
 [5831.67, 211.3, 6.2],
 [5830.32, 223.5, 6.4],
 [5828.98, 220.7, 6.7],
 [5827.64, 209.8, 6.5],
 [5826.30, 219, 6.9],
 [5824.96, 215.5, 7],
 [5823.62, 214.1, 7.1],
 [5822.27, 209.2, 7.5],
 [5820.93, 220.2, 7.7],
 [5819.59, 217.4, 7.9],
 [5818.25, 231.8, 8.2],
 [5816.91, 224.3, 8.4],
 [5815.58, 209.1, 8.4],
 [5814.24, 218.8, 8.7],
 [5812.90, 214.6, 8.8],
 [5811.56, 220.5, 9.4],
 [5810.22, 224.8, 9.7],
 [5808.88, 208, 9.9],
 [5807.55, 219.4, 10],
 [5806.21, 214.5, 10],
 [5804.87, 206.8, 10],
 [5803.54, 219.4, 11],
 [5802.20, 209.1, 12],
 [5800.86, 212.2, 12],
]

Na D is 2.3 angstrom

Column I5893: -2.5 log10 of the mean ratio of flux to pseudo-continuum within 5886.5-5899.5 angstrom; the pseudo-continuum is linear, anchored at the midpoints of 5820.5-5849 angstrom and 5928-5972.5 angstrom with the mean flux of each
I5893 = 0.23 mag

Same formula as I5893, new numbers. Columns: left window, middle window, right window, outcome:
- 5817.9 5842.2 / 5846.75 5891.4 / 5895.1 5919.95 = 0.02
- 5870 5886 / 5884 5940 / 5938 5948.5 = 0.05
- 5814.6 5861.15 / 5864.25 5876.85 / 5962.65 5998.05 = 0.01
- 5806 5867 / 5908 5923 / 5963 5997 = 0.01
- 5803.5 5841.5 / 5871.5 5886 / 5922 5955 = 0.01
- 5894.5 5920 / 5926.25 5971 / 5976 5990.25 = -0.02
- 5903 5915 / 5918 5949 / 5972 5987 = 0.00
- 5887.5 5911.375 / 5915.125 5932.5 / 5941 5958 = -0.06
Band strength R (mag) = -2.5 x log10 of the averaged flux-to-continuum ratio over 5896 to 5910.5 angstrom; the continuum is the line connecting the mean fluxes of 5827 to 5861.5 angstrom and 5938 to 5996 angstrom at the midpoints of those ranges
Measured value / 0.03 mag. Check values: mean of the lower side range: 212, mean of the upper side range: 210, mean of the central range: 205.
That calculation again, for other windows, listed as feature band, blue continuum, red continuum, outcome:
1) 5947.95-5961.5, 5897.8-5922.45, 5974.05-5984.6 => 0.00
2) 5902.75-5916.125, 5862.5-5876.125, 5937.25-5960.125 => 0.00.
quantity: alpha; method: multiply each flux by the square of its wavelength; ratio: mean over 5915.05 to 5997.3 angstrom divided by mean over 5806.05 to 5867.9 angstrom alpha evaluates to 1.0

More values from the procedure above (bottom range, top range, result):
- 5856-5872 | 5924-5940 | 1.04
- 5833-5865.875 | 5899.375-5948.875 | 1.02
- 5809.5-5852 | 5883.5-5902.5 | 0.87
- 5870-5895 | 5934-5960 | 1.08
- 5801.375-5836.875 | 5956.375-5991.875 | 1.02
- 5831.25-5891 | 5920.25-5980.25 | 1.04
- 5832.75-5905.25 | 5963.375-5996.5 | 1.06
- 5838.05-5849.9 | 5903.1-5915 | 1.01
